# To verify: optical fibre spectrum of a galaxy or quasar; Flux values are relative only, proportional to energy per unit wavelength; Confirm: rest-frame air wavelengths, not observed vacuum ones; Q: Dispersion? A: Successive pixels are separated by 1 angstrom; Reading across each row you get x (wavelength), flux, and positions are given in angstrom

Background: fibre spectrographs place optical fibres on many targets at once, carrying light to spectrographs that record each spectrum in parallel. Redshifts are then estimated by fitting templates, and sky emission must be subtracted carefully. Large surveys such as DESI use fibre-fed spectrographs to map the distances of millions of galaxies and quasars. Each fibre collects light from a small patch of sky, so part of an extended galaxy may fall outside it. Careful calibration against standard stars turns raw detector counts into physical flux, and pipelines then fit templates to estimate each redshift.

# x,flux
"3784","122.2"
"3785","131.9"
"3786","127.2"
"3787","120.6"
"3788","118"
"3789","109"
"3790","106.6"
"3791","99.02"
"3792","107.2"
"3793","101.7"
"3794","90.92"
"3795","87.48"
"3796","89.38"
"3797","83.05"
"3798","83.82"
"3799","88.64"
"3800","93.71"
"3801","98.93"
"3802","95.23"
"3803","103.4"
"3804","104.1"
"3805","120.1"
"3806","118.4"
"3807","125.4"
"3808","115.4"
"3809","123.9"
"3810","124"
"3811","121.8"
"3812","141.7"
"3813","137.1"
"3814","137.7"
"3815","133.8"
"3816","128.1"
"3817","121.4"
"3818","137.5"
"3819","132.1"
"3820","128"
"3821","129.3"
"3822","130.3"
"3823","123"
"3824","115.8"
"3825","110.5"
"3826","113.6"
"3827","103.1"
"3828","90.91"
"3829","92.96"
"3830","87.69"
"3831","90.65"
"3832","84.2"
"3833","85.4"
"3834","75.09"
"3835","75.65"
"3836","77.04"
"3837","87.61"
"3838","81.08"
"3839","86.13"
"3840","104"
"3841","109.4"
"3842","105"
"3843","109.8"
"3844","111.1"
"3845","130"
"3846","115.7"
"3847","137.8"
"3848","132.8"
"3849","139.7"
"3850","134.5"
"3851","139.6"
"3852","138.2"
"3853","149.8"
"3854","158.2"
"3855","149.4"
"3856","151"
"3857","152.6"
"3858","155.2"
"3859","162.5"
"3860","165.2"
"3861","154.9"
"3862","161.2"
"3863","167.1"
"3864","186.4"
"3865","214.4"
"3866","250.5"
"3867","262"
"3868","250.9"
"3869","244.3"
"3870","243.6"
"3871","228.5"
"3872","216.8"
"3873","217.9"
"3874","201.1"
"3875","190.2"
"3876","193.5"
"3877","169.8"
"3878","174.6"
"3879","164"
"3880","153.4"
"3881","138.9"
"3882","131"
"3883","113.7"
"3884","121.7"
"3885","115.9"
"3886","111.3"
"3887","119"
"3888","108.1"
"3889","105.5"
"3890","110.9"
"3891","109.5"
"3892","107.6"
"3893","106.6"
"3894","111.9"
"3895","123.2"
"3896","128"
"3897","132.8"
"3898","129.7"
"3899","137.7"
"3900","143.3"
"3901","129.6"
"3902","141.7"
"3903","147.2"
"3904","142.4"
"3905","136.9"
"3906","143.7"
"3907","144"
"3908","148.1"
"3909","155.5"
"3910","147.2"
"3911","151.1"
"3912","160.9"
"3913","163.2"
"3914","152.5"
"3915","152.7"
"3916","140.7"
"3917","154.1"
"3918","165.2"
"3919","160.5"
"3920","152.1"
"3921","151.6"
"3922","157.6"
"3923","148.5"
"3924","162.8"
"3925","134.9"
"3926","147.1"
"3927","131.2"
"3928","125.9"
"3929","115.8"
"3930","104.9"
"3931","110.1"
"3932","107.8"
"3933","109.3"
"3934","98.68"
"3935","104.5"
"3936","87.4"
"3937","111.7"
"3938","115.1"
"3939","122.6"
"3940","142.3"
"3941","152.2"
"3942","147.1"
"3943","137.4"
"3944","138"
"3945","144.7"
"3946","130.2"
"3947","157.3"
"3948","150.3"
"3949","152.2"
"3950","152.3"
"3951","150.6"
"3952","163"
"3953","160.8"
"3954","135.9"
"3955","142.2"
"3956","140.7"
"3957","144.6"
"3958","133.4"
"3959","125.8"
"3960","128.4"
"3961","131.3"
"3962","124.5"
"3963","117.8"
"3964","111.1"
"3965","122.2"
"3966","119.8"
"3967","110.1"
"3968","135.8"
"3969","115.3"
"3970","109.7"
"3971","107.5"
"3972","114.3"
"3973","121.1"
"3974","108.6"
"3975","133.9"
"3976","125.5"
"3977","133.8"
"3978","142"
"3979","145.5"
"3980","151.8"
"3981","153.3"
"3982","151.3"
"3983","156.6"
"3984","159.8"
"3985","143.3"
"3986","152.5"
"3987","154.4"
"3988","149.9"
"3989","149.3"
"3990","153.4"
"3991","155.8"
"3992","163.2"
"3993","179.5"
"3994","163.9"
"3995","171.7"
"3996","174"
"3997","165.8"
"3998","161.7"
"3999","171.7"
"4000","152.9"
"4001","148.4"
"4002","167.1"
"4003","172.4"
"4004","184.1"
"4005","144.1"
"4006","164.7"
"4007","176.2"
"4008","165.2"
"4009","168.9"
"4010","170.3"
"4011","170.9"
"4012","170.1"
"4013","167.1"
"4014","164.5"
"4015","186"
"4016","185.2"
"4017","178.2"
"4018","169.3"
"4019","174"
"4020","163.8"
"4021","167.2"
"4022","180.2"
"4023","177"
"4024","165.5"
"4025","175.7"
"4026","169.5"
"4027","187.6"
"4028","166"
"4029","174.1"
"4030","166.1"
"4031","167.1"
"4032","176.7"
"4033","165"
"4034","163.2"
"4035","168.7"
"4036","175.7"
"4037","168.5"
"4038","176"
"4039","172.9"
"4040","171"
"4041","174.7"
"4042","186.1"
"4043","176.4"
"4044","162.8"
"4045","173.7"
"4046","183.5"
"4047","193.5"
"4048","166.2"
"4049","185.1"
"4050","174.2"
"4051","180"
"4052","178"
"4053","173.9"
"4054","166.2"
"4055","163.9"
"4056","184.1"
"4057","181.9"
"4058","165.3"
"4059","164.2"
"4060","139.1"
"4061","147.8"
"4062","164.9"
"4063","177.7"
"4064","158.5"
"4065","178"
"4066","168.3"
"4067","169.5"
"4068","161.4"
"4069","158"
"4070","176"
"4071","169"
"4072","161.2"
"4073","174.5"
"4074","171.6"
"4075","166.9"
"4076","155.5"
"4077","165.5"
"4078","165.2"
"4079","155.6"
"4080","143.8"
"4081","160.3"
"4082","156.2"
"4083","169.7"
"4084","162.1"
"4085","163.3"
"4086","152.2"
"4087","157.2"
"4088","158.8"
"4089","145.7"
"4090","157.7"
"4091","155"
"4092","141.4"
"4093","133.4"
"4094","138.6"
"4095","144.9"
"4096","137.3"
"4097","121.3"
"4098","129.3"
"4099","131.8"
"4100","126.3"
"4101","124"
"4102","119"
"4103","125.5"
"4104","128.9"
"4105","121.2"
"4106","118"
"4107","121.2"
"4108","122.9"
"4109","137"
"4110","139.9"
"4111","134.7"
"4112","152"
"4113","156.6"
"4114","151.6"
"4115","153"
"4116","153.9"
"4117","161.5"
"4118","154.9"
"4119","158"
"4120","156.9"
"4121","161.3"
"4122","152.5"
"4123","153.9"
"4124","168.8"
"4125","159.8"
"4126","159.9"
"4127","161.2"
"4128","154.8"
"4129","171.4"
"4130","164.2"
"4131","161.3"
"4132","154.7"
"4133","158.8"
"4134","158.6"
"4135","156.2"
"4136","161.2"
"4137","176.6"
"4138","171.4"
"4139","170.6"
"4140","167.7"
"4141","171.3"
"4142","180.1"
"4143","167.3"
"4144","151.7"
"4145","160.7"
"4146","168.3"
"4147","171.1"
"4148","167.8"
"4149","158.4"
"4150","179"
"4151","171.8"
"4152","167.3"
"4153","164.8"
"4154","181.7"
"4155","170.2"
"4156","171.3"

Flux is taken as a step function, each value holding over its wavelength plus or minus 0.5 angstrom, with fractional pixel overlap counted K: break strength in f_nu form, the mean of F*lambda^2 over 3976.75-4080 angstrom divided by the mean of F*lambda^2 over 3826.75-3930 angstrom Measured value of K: 1.26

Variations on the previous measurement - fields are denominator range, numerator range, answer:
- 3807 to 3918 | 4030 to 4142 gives 1.27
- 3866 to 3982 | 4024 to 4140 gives 1.21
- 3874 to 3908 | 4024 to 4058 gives 1.38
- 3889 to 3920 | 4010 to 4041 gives 1.32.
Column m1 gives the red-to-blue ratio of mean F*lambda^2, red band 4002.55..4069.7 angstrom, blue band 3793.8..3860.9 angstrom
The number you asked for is 1.6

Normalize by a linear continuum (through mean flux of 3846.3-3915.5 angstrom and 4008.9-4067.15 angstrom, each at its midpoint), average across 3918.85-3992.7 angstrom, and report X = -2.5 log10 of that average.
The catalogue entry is 0.20 mag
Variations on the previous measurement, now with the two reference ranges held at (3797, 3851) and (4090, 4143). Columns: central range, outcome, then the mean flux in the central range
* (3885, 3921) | -0.125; 136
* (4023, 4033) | -0.241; 172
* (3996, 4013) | -0.229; 166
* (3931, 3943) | 0.065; 119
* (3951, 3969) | -0.029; 132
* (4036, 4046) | -0.242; 174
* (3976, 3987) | -0.129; 148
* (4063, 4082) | -0.149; 165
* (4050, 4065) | -0.187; 168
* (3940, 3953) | -0.167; 148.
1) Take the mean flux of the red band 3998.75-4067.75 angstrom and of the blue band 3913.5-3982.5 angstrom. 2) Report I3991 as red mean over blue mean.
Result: 1.28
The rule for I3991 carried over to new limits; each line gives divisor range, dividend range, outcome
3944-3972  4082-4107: 1.05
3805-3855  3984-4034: 1.44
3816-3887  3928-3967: 0.91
